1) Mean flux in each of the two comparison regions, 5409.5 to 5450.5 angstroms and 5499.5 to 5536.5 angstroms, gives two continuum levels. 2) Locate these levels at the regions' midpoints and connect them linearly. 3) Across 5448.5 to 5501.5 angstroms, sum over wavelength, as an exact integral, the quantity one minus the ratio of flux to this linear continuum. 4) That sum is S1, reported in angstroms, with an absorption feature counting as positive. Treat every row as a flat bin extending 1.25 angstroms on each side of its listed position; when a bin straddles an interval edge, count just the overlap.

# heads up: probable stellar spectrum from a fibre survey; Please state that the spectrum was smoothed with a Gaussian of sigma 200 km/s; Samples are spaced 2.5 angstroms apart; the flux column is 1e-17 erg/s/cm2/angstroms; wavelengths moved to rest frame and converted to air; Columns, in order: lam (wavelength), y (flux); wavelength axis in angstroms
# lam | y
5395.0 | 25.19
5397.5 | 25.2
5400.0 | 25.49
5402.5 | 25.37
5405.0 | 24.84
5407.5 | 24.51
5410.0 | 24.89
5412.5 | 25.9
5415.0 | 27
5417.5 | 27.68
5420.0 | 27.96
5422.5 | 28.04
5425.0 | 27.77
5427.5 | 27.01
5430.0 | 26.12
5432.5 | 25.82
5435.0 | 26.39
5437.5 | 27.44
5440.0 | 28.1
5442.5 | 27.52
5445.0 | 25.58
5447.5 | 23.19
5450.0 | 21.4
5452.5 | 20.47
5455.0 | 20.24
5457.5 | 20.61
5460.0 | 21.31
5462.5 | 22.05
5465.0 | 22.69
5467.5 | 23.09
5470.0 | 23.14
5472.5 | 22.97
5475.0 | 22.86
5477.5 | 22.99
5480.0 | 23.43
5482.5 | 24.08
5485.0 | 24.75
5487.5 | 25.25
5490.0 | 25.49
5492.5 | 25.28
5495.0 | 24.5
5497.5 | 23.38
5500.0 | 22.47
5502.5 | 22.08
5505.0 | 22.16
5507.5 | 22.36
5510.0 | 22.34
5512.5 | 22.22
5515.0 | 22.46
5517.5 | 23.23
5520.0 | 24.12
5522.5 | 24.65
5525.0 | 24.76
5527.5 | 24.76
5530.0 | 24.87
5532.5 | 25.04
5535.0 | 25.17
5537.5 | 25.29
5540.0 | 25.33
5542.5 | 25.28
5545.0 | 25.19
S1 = 4.2 angstroms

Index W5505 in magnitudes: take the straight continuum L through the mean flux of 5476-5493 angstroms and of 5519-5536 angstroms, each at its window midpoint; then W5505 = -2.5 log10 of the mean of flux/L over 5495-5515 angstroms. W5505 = 0.09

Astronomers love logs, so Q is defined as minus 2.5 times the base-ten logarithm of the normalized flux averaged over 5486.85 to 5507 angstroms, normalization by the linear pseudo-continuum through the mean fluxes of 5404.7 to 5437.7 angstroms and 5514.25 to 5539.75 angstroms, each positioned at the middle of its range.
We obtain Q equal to 0.06 mag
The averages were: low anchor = 26.5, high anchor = 24.5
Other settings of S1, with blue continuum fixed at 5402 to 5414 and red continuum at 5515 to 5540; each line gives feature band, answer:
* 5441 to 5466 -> 2.4 angstroms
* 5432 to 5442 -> -0.8 angstroms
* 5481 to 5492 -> -0.1 angstroms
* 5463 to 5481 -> 1.3 angstroms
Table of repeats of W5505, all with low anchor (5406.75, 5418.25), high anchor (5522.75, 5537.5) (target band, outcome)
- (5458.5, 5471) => 0.14 mag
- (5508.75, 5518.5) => 0.12 mag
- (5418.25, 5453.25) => -0.01 mag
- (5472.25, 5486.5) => 0.08 mag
